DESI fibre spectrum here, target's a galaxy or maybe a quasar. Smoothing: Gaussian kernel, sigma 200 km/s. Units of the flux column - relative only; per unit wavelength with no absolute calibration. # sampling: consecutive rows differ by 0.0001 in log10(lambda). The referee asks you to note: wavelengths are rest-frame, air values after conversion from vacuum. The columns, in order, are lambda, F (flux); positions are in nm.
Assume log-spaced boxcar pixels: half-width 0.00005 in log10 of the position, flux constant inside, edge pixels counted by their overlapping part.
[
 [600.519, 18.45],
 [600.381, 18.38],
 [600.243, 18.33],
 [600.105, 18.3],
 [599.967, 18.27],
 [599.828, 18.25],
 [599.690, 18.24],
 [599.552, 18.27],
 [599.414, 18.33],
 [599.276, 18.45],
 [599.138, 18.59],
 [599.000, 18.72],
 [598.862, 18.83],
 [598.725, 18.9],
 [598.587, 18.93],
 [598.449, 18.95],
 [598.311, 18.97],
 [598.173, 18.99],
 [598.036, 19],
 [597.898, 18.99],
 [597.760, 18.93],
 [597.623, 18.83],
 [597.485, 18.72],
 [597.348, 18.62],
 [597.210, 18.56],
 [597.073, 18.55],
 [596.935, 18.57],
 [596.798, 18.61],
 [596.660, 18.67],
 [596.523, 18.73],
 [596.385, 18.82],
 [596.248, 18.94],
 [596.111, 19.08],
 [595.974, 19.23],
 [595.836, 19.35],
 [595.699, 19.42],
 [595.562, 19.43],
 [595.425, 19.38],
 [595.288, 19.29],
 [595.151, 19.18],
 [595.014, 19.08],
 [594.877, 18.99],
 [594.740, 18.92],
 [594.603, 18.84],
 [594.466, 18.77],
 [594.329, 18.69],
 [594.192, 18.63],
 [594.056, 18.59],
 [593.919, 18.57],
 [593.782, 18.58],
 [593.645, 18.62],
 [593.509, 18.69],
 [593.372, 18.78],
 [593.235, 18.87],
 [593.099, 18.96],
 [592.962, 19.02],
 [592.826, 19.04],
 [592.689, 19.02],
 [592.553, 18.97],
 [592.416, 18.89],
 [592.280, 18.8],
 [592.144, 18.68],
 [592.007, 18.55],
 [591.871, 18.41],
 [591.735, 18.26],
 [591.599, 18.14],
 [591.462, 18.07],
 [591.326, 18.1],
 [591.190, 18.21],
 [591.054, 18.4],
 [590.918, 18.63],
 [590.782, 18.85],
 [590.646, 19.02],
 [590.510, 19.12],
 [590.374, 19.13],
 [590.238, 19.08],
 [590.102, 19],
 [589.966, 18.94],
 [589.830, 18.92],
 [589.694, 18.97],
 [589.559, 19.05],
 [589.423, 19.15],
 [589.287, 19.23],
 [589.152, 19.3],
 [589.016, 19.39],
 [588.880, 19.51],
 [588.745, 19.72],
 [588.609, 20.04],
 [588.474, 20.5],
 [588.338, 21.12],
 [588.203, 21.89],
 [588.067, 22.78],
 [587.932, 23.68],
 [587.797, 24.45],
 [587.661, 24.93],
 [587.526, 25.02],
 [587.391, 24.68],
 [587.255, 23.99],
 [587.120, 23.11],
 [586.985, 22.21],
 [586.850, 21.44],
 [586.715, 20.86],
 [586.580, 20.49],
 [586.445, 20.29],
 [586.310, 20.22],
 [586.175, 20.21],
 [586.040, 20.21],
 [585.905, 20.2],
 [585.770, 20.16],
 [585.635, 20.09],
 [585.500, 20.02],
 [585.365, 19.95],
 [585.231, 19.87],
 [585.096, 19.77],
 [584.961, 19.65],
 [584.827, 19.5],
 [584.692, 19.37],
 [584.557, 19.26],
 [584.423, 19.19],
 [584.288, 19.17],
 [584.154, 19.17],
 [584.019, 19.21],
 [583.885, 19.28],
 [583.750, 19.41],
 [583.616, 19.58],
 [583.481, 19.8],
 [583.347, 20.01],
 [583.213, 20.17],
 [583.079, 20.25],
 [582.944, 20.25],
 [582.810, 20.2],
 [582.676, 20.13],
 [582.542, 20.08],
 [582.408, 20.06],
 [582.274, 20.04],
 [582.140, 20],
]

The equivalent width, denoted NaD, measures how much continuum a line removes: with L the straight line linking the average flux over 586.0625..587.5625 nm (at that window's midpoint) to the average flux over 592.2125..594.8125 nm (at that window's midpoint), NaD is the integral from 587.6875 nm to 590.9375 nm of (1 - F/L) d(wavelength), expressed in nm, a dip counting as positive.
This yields 0.11 nm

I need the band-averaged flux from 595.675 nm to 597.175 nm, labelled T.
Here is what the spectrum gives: 18.9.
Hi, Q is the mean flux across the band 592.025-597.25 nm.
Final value 18.9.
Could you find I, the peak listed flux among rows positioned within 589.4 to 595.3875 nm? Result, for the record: 19.29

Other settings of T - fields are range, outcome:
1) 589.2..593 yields 18.8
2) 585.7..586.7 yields 20.3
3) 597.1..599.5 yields 18.8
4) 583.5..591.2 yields 20.3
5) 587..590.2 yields 21.2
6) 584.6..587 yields 20.2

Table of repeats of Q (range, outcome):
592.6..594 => 18.8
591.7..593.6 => 18.8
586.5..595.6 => 19.8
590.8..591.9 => 18.3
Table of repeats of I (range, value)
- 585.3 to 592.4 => 25.02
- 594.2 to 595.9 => 19.43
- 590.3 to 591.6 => 19.13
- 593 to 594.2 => 18.96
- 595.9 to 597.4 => 19.23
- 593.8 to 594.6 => 18.77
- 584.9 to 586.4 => 20.22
